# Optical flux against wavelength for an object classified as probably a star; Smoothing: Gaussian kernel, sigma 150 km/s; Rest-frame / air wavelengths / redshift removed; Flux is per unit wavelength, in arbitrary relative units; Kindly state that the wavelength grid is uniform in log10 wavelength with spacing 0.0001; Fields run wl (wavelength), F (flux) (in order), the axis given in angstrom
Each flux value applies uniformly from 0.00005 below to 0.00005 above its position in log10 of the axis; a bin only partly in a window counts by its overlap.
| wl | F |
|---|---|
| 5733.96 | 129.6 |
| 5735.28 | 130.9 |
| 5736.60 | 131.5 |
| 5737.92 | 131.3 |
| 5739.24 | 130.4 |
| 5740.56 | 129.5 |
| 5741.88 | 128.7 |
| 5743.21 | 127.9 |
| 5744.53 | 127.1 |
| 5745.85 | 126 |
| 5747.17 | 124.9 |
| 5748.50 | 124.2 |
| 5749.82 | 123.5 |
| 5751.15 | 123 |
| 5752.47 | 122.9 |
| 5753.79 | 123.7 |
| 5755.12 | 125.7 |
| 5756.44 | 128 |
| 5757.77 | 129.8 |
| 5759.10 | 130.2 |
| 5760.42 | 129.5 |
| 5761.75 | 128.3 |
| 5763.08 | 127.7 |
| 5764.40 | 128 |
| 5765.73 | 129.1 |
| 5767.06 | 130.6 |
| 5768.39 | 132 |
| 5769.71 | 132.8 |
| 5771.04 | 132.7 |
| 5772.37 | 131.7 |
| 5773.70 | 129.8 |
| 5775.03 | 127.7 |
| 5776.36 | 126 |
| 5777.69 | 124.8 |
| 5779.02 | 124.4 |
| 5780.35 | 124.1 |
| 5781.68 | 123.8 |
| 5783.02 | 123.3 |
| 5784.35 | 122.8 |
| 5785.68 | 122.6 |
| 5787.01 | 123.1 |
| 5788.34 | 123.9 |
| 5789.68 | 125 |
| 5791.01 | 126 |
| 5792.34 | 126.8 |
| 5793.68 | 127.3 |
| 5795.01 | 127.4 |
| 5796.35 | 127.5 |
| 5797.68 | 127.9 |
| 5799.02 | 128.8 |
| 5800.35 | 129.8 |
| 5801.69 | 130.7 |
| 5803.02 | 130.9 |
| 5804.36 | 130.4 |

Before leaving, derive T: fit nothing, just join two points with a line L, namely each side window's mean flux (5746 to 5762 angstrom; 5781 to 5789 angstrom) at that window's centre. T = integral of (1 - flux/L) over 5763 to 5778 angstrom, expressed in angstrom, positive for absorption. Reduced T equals -0.6 angstrom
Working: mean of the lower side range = 126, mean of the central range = 130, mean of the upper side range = 123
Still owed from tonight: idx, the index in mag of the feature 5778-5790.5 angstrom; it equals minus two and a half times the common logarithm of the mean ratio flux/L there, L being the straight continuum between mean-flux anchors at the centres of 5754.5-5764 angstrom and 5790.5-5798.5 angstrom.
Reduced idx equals 0.03 mag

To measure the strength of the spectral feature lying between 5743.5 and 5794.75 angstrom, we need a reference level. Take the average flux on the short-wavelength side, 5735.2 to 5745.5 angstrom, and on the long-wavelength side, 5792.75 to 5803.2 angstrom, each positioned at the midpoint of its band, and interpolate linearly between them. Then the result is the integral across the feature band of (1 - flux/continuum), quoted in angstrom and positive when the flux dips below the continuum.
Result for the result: 1.0 angstrom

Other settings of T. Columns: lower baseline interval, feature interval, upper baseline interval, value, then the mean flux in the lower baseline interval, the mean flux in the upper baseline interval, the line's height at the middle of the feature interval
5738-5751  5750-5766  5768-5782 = 0.1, 127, 128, 128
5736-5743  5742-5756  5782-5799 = 0.4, 130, 125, 129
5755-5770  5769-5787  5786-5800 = 0.2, 129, 126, 128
